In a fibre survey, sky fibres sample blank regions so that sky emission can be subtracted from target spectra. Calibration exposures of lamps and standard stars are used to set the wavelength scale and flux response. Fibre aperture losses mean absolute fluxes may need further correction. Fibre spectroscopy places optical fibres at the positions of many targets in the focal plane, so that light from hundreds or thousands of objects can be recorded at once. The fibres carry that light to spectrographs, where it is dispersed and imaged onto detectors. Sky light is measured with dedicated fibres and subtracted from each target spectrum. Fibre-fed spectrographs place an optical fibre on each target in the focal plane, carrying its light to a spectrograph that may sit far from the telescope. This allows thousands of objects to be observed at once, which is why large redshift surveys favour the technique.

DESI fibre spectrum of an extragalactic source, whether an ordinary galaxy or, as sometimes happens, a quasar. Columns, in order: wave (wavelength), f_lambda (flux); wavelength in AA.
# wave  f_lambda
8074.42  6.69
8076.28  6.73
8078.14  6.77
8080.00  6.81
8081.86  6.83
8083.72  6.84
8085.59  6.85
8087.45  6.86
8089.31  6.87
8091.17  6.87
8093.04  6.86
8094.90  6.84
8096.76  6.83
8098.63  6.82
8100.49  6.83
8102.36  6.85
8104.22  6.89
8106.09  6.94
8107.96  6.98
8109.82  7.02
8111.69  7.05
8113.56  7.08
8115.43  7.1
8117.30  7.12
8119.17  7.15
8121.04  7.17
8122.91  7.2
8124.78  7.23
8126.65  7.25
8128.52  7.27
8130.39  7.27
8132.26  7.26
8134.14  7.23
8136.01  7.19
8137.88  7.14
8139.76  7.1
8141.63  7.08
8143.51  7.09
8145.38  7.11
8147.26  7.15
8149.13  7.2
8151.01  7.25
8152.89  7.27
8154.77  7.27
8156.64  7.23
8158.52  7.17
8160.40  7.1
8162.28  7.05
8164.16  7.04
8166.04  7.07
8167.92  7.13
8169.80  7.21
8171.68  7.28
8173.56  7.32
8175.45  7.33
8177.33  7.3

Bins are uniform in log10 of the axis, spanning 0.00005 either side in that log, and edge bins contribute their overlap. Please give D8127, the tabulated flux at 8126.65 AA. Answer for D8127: 7.25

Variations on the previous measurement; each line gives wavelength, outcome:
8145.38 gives 7.11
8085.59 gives 6.85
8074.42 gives 6.69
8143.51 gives 7.09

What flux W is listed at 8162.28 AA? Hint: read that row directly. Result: 7.05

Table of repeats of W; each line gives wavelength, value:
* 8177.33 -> 7.3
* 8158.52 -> 7.17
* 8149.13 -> 7.2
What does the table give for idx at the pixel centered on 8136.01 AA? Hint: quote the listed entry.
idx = 7.19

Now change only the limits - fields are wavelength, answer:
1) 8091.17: 6.87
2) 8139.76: 7.1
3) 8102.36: 6.85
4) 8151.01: 7.25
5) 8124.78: 7.23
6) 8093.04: 6.86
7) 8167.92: 7.13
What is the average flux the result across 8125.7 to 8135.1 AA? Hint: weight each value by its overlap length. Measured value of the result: 7.26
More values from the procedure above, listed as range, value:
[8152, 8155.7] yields 7.27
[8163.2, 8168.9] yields 7.08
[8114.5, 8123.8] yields 7.15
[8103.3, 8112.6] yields 6.97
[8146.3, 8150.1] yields 7.17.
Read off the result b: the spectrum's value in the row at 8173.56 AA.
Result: 7.32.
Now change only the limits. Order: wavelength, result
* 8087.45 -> 6.86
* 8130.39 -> 7.27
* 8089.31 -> 6.87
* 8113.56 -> 7.08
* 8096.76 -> 6.83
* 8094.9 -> 6.84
